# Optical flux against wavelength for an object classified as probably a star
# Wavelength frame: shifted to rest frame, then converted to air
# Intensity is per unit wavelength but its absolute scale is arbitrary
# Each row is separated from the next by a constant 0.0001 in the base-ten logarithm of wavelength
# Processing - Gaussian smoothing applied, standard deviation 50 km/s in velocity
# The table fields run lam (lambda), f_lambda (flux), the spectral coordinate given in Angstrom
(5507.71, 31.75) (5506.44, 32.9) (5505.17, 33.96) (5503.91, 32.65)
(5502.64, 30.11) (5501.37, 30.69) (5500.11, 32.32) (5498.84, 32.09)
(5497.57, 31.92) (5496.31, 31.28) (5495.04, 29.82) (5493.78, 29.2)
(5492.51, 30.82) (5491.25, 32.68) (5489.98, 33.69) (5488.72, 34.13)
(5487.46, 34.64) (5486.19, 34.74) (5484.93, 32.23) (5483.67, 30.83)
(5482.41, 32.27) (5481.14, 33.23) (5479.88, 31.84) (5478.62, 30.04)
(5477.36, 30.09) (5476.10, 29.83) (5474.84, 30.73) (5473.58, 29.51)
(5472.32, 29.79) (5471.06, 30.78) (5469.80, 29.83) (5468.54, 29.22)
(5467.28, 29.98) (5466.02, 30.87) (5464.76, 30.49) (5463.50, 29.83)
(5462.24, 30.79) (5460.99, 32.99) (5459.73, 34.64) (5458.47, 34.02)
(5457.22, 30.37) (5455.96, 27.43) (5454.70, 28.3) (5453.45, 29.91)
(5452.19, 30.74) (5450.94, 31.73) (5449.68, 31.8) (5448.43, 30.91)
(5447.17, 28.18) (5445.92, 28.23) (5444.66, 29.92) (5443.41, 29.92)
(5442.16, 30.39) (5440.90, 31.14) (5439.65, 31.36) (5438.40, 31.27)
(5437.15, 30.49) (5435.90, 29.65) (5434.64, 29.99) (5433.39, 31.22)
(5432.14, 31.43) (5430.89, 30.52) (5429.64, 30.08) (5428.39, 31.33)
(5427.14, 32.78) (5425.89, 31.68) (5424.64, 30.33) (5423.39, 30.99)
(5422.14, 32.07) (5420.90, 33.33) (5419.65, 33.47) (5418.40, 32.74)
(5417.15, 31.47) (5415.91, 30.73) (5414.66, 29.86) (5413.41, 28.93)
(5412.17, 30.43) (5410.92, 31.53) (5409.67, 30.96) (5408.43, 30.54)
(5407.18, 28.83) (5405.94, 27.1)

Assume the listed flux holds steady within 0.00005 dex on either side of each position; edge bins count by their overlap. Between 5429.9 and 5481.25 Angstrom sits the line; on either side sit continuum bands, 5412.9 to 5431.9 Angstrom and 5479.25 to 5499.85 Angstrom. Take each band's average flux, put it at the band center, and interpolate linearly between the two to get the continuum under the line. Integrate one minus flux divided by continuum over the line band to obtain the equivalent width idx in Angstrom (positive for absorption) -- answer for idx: 2.0 Angstrom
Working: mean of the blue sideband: 31.4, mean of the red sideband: 32.2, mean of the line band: 30.5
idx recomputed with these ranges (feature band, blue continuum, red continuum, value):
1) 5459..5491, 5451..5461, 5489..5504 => -0.31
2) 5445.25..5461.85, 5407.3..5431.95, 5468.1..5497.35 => 0.31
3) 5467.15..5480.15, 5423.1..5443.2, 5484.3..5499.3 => 0.71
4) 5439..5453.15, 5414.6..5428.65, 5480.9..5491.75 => 0.85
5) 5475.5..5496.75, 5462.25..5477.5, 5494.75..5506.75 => -0.59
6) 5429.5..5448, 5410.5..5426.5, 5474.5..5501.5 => 0.72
